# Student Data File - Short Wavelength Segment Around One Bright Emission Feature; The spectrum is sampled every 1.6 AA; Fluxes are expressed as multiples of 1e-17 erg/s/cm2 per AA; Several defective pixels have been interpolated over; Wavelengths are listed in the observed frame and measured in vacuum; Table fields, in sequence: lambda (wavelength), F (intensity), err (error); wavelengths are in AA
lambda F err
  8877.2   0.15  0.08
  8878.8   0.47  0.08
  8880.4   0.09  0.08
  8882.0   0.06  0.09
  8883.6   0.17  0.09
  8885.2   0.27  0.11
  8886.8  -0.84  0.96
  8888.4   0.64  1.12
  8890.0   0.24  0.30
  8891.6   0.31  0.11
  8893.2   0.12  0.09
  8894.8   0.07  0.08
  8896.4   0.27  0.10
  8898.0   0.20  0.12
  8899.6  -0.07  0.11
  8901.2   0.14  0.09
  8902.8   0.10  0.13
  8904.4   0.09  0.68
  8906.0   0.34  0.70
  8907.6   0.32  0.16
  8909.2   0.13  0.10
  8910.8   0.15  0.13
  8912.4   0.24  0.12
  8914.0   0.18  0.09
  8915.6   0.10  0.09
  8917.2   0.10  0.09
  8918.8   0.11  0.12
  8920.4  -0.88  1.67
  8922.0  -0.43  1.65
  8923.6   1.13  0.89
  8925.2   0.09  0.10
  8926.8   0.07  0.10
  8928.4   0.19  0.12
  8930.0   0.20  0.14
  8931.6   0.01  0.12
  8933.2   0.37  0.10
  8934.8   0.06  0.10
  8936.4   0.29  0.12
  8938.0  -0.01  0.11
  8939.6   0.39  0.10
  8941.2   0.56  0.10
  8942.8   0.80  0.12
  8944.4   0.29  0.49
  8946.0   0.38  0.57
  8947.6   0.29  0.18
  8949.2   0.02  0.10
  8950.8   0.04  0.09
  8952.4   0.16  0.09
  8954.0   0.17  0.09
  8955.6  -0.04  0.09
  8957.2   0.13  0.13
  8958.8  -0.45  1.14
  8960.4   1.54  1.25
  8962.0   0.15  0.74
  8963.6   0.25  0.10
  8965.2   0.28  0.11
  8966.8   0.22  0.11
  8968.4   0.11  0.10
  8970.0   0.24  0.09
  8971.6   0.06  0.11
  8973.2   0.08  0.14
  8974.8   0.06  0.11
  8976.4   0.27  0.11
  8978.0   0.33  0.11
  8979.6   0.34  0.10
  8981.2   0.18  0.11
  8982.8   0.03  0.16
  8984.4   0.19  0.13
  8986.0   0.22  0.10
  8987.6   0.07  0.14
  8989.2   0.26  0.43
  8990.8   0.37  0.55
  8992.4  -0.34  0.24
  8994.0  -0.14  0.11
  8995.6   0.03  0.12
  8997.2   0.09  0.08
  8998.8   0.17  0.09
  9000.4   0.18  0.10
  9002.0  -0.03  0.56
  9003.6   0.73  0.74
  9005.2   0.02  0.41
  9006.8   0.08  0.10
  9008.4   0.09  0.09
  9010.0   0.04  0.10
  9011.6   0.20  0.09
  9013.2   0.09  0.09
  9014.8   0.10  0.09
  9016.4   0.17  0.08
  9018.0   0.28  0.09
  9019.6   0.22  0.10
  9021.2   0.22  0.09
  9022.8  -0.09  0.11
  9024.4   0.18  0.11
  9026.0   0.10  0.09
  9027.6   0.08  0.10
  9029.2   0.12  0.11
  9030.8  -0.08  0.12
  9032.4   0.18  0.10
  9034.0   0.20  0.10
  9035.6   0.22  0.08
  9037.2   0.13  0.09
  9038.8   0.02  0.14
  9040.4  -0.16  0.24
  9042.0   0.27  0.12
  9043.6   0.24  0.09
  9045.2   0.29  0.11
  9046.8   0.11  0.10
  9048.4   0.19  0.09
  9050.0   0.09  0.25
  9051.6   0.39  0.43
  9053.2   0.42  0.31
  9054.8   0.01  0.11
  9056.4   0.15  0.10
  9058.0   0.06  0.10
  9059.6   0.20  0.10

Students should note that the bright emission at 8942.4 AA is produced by H-beta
